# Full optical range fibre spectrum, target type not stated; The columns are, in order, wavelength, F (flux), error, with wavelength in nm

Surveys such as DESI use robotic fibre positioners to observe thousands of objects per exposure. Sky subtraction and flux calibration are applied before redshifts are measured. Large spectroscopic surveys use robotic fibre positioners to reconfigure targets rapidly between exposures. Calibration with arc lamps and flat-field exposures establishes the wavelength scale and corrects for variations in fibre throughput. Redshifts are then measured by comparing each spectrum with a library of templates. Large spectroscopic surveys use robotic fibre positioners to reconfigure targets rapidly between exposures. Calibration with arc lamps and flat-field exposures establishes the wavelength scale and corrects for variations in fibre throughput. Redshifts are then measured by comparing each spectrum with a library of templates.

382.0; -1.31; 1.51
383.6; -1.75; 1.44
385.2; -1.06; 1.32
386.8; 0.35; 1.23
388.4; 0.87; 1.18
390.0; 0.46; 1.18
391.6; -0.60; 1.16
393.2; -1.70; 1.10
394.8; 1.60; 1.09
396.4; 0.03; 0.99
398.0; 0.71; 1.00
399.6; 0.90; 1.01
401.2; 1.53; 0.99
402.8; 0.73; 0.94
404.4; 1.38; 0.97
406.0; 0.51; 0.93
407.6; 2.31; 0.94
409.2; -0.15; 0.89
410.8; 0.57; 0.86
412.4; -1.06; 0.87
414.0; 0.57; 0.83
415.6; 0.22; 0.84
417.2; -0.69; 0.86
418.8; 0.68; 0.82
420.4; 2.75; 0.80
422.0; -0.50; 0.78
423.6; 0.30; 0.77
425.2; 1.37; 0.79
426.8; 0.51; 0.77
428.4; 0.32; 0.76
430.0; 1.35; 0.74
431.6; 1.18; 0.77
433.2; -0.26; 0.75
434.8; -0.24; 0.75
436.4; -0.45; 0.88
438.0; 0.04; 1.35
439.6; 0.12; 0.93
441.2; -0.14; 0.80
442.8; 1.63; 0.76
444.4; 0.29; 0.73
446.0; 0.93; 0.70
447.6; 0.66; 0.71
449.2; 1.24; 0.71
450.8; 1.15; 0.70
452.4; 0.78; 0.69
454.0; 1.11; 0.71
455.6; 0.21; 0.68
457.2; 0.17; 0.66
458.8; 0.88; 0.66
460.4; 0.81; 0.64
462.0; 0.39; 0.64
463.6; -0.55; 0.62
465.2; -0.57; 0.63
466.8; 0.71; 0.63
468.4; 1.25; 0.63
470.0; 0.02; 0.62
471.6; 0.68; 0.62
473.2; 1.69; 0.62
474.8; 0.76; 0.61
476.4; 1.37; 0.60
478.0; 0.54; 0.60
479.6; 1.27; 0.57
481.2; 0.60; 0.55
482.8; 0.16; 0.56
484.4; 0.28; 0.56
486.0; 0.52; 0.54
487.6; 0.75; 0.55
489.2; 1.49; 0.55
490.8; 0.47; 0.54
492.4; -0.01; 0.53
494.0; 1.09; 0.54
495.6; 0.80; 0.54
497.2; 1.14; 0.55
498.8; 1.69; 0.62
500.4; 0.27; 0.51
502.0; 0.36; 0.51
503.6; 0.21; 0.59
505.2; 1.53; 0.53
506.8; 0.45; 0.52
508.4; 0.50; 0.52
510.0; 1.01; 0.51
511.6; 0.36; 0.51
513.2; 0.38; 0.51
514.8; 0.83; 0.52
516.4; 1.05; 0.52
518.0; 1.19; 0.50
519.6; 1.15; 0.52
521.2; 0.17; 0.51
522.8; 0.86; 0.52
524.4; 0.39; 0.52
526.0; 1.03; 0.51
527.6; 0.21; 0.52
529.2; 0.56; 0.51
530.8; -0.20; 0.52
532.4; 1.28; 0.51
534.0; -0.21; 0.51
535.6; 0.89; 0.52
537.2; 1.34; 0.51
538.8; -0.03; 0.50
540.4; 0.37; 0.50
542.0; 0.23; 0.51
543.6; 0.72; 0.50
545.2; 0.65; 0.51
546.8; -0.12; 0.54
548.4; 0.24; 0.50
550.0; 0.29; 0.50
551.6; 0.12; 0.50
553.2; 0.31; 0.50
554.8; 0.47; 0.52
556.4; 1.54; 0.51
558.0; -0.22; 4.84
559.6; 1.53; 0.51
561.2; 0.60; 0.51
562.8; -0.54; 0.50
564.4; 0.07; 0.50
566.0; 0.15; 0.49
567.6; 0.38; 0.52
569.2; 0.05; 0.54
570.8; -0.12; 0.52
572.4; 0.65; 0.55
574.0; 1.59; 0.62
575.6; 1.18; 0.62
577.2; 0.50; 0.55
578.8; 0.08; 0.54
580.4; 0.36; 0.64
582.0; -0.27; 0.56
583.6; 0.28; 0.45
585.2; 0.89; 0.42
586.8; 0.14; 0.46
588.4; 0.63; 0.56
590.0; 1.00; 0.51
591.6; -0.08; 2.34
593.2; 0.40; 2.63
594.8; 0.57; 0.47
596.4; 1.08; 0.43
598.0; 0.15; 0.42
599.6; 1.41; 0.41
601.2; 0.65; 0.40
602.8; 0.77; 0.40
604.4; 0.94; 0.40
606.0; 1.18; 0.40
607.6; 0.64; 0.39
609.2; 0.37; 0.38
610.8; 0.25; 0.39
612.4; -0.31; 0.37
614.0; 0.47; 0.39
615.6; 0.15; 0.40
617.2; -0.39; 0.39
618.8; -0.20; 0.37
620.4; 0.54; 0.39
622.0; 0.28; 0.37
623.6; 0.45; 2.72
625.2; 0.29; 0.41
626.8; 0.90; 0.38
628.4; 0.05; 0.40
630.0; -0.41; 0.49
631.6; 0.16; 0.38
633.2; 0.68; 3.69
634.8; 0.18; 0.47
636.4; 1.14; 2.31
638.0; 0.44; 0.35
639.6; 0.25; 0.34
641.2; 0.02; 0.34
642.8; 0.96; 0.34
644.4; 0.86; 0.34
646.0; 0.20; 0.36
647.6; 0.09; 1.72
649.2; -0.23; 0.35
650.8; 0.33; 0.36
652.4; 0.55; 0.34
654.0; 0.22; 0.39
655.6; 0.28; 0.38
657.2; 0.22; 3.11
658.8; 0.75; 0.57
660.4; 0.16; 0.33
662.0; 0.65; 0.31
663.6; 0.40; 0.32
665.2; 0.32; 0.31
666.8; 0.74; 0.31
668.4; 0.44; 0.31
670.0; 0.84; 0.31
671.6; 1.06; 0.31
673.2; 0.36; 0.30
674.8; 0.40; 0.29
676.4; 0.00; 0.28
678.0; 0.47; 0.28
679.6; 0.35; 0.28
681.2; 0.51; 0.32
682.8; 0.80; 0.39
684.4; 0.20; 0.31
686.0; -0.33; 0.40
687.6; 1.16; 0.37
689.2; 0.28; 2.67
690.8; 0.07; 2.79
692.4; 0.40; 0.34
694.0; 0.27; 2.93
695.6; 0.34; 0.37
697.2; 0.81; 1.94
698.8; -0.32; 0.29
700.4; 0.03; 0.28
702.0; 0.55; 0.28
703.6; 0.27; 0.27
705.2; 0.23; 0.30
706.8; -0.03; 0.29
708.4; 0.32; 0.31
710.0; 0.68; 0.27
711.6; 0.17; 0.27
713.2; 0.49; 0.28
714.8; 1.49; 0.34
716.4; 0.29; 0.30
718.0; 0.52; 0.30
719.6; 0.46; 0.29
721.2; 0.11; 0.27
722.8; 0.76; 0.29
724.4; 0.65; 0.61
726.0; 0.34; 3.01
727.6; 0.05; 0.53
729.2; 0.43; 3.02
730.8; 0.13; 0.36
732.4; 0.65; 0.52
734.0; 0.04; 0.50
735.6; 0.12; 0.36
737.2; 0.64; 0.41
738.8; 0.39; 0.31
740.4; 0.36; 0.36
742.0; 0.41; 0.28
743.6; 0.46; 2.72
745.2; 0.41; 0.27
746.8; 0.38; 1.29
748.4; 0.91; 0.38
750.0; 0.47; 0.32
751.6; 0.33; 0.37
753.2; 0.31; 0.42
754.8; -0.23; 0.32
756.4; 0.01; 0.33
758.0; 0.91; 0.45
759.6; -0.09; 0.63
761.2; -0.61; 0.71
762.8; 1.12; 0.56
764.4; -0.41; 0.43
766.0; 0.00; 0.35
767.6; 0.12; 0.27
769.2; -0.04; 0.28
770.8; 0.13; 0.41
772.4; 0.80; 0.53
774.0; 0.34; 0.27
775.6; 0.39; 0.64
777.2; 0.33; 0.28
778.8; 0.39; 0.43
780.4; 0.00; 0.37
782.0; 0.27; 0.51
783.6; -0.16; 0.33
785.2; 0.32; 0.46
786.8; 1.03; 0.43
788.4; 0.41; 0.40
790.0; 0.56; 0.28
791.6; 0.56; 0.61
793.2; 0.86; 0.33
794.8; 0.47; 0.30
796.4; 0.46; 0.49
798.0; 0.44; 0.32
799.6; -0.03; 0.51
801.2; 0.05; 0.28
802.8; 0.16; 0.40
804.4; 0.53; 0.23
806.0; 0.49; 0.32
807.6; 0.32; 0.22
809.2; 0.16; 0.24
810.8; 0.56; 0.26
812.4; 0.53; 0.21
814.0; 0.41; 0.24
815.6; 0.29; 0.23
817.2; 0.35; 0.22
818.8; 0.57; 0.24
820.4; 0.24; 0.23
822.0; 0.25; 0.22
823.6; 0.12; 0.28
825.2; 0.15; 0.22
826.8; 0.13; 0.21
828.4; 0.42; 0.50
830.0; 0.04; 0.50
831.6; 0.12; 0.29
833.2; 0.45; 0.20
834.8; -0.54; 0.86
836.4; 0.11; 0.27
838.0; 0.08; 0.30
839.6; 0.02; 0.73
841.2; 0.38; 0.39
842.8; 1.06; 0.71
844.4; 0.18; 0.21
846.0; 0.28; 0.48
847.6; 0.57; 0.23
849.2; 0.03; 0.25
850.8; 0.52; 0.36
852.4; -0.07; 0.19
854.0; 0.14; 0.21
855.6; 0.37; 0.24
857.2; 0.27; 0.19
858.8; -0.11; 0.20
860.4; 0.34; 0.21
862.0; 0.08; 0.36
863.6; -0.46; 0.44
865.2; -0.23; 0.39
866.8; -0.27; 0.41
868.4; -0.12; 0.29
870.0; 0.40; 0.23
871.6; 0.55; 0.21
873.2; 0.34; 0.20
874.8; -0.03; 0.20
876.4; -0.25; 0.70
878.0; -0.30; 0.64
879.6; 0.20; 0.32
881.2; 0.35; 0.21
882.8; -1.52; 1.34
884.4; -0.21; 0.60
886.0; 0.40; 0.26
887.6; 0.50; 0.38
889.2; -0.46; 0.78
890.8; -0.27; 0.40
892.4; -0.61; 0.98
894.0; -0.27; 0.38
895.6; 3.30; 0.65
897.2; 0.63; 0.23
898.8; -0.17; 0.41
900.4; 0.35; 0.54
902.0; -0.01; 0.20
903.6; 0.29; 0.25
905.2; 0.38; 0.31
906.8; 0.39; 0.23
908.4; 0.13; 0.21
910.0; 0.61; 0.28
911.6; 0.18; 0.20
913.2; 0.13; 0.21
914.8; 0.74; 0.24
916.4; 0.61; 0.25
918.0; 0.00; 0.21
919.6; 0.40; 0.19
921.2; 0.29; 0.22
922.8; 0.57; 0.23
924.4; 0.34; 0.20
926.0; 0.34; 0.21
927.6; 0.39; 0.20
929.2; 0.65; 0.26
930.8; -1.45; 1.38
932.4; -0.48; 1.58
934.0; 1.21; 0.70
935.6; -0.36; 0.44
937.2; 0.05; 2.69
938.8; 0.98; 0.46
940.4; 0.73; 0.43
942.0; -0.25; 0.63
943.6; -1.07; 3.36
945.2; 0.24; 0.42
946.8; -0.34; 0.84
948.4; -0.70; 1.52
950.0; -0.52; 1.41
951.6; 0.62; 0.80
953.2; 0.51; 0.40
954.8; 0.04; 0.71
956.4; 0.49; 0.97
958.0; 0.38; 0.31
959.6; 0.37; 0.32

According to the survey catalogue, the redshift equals 1.403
